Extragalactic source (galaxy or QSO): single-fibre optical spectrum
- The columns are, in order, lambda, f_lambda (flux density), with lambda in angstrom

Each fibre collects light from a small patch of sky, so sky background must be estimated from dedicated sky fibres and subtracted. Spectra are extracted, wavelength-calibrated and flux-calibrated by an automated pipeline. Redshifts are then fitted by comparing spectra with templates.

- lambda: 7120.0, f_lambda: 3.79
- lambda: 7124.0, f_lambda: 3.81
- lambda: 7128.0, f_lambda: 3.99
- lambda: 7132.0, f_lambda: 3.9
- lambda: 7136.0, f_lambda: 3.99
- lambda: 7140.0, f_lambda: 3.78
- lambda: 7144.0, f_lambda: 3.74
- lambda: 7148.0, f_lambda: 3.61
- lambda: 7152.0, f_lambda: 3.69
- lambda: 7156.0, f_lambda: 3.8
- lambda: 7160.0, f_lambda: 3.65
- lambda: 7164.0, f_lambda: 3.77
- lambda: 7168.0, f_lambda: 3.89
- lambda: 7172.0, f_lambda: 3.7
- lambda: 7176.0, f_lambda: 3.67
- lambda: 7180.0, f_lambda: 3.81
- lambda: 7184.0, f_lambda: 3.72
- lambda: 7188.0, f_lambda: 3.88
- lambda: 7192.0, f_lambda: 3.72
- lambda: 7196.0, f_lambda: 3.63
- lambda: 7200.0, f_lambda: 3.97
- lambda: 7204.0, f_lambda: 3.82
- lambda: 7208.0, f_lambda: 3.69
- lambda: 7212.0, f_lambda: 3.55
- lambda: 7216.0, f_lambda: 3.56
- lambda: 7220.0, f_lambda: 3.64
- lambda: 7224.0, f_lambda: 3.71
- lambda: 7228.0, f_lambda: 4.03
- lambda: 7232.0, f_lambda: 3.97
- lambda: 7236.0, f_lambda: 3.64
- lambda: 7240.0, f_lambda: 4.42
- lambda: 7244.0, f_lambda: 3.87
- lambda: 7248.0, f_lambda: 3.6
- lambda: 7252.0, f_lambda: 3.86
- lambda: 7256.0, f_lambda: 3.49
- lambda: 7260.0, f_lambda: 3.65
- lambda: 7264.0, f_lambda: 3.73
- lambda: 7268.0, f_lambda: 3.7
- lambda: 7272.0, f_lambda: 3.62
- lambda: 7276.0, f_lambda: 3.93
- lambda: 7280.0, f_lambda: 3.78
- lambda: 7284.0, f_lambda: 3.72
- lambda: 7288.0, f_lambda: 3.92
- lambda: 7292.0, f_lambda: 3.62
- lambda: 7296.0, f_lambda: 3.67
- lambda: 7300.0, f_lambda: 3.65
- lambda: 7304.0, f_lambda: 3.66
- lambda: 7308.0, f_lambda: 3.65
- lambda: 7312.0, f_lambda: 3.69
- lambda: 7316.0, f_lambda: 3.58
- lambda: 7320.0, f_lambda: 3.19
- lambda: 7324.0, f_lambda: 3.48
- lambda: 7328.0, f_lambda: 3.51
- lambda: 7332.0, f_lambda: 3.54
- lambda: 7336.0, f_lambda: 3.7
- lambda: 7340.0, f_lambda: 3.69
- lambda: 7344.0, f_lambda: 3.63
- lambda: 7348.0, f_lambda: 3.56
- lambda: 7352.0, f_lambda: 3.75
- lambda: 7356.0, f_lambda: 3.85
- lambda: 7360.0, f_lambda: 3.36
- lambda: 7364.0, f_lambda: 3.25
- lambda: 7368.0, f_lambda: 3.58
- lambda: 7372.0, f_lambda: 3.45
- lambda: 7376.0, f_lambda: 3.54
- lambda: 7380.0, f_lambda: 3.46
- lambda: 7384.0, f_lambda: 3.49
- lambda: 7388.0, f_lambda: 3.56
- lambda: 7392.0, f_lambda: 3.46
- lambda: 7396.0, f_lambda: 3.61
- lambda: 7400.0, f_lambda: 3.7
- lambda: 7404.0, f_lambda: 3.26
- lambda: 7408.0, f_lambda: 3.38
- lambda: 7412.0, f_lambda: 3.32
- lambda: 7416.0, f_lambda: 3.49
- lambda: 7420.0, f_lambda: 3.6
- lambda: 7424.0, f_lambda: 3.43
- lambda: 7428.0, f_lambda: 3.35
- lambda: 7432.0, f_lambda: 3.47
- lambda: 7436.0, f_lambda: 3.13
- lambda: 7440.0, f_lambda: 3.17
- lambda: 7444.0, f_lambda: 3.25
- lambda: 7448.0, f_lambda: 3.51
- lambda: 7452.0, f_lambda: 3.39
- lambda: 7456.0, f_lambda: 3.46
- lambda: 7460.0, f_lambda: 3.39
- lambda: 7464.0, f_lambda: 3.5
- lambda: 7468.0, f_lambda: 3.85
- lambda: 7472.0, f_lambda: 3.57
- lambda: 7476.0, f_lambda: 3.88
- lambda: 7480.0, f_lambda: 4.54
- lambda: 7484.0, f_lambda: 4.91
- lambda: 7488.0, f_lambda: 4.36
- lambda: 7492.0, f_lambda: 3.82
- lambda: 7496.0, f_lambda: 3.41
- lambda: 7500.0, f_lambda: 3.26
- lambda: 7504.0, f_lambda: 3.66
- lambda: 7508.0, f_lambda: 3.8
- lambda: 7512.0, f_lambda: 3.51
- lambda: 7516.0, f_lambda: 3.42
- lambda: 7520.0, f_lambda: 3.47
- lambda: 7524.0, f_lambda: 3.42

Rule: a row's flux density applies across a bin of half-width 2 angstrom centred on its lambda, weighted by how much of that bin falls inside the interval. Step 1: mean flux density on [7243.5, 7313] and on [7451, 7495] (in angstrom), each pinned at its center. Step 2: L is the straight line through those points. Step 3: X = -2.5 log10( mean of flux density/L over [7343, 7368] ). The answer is 0.06 mag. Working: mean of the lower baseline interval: 3.71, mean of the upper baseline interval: 3.88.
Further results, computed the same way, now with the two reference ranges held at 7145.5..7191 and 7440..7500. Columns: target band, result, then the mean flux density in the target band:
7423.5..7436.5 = 0.12 mag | 3.36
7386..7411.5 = 0.08 mag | 3.48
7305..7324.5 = 0.06 mag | 3.53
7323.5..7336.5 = 0.06 mag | 3.55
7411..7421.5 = 0.08 mag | 3.48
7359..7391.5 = 0.08 mag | 3.46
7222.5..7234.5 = -0.04 mag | 3.9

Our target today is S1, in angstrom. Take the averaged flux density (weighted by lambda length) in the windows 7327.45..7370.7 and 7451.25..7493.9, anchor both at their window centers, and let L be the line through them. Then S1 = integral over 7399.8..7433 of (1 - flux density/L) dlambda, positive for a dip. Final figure 2.9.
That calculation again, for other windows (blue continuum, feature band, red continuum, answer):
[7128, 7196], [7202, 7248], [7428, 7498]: -0.6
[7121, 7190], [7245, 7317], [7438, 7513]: 1.0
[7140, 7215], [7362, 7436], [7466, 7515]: 7.2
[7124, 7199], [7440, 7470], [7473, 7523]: 2.8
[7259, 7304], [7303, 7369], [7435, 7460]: 0.5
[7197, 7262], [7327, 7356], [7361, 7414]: -0.7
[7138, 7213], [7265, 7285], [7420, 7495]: -0.2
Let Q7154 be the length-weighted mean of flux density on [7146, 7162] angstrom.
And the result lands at 3.69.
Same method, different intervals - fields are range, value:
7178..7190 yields 3.8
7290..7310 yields 3.65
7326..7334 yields 3.52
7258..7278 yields 3.73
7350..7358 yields 3.8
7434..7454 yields 3.29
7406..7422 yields 3.45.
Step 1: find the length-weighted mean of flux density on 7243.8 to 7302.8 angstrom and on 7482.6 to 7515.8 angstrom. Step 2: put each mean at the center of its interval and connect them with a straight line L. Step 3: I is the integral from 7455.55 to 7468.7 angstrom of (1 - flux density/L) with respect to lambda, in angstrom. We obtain 0.9 angstrom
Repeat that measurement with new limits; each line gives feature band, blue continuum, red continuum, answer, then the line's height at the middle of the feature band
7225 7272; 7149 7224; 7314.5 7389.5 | -1.9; 3.66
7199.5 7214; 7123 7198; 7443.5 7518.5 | 0.1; 3.77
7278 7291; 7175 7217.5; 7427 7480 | -0.5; 3.65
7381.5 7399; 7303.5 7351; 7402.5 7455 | -0.5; 3.45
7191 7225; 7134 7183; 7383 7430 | 0.0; 3.7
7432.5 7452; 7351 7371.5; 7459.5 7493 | 2.9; 3.87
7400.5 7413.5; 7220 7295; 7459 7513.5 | 1.5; 3.81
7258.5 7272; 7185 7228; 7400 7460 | -0.2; 3.64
